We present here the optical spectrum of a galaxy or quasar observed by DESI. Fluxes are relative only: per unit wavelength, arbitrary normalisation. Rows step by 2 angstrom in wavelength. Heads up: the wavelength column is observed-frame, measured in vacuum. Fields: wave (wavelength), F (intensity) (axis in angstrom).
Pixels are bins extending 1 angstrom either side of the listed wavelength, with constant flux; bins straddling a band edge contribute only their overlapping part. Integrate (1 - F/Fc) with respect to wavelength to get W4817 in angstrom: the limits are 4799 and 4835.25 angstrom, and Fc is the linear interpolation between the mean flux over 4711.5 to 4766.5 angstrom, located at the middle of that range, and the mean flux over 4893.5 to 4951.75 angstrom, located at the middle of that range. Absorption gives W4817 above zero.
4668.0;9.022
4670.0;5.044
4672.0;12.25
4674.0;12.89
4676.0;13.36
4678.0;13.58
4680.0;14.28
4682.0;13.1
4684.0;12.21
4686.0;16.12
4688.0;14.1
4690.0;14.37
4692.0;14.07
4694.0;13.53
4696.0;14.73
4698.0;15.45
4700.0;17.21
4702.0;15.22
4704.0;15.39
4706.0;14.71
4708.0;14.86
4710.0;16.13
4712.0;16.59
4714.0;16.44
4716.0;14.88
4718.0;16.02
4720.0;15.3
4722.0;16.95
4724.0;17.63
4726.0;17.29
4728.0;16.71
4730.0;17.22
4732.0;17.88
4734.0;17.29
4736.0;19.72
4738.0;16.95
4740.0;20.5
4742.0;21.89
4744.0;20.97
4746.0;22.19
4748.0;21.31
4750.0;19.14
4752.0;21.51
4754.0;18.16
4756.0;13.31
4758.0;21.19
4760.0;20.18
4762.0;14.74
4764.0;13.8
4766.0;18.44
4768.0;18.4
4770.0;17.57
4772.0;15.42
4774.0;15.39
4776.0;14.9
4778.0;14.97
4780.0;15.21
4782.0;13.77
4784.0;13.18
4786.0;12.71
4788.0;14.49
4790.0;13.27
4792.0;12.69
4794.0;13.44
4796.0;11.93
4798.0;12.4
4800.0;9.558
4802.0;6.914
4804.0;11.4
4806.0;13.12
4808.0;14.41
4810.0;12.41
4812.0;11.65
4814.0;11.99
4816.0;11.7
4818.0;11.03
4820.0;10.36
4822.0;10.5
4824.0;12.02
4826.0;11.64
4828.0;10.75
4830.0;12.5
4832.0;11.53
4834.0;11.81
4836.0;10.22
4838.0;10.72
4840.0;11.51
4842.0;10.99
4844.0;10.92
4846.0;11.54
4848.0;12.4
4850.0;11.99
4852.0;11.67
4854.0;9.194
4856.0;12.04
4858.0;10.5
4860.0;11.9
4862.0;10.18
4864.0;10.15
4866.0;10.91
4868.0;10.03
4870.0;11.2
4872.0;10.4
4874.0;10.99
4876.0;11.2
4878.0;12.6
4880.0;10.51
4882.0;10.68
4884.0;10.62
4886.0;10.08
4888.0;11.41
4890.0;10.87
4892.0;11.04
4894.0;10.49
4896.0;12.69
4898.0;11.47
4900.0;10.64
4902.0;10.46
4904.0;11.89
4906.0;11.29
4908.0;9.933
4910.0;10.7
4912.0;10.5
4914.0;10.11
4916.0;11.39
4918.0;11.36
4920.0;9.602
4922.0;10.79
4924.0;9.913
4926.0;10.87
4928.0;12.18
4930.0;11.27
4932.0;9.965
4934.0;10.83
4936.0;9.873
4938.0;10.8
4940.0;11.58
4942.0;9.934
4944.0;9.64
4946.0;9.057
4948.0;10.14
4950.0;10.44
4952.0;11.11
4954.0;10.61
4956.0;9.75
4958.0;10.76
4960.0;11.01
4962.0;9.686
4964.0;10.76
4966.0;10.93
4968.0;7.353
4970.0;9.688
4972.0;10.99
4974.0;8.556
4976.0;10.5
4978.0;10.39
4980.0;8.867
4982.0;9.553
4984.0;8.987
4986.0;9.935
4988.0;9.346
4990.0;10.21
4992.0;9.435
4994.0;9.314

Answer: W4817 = 8.5 angstrom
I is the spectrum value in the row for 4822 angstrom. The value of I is 10.5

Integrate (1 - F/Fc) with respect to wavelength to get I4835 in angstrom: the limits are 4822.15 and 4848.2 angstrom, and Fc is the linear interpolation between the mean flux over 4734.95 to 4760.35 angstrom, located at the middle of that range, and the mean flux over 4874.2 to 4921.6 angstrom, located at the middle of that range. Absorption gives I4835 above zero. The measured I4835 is 5.8 angstrom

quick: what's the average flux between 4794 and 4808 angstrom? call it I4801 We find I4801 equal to 11.3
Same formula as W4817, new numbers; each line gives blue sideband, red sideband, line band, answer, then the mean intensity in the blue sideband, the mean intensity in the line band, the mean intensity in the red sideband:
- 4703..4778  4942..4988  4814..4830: 3.7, 17.5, 11.3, 9.93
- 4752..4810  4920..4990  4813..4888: 9.8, 14.5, 11.1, 10.2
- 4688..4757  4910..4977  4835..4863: 4.4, 17.1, 11.1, 10.4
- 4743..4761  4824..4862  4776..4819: 8.3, 19.8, 12.5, 11.3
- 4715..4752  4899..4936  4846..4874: 4.6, 18.4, 11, 10.7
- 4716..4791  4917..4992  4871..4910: 4.4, 17.1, 11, 10.2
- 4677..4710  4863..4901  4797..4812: 1.2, 14.6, 11.5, 10.9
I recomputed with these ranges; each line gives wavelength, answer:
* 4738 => 16.95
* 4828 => 10.75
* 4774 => 15.39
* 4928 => 12.18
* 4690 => 14.37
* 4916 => 11.39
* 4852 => 11.67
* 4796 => 11.93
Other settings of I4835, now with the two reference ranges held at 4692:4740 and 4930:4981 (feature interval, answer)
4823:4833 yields 1.30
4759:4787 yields -1.43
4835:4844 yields 1.55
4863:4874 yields 1.60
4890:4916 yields 1.25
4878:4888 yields 1.03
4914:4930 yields 0.23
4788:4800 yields 1.41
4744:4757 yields -3.34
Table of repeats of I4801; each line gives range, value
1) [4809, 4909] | 11.1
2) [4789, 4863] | 11.5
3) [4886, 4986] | 10.5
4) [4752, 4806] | 14.6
